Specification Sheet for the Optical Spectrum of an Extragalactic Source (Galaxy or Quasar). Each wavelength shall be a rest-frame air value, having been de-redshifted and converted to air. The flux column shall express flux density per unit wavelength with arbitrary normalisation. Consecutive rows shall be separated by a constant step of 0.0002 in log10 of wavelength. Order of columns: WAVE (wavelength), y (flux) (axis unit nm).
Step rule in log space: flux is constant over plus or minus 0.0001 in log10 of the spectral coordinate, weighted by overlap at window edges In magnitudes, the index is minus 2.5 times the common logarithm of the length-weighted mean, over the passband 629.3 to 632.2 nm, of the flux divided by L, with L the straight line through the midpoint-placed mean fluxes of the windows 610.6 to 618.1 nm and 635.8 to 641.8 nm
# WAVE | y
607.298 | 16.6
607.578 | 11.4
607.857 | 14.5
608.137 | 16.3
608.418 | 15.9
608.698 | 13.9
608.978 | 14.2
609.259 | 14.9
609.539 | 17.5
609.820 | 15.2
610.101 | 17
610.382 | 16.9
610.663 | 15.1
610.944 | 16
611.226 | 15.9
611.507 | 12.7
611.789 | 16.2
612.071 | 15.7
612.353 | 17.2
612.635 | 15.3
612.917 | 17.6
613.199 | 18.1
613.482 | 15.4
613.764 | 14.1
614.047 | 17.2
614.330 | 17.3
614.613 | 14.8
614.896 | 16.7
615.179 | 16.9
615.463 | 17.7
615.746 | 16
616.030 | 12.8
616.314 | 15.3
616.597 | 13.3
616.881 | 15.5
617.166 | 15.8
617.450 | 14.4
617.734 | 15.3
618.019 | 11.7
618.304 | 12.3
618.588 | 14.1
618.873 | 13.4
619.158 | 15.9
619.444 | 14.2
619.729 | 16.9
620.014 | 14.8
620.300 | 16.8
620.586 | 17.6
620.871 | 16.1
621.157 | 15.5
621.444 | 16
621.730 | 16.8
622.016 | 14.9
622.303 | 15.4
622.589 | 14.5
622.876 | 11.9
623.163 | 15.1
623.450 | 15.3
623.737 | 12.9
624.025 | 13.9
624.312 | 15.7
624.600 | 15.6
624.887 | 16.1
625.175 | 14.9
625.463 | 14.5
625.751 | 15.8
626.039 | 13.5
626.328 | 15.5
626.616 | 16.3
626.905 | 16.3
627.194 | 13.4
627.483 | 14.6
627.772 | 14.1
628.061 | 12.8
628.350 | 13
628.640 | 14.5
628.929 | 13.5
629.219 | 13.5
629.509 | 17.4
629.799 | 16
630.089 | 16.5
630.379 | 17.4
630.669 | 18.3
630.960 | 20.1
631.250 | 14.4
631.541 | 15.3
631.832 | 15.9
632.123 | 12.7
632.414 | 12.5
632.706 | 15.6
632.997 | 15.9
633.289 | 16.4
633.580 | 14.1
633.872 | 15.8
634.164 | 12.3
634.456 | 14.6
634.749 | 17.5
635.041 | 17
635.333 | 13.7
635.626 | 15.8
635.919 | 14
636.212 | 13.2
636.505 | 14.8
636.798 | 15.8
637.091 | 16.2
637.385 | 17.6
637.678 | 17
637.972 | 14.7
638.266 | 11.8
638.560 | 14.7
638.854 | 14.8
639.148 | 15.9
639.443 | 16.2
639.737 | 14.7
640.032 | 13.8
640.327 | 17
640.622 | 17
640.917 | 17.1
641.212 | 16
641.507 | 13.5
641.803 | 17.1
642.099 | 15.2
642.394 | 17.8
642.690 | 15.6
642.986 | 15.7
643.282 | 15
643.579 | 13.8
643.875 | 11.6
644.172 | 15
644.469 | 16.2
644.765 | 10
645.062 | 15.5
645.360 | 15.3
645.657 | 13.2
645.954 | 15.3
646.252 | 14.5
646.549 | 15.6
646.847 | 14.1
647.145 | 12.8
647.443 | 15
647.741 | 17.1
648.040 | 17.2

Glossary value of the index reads -0.07 mag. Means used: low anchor 15.6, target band 16.4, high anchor 15.3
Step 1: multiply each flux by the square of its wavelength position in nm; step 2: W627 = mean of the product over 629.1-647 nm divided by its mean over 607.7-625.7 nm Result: 1.1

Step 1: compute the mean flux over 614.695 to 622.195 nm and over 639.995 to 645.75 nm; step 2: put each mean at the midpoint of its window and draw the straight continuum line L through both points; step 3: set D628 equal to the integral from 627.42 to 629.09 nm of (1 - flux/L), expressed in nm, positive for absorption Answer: 0.16 nm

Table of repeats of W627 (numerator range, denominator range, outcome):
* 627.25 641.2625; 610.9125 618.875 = 1.06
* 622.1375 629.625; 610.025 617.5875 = 0.96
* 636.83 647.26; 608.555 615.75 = 1.04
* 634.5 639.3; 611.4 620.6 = 1.06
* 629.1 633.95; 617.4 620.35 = 1.13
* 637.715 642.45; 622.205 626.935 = 1.09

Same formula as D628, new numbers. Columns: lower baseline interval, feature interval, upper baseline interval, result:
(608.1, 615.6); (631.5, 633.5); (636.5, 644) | 0.09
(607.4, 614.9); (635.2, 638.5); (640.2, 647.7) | 0.04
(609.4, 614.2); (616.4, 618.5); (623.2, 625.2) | 0.20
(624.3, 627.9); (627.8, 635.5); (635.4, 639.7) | -0.07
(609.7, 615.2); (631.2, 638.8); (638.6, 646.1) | 0.18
